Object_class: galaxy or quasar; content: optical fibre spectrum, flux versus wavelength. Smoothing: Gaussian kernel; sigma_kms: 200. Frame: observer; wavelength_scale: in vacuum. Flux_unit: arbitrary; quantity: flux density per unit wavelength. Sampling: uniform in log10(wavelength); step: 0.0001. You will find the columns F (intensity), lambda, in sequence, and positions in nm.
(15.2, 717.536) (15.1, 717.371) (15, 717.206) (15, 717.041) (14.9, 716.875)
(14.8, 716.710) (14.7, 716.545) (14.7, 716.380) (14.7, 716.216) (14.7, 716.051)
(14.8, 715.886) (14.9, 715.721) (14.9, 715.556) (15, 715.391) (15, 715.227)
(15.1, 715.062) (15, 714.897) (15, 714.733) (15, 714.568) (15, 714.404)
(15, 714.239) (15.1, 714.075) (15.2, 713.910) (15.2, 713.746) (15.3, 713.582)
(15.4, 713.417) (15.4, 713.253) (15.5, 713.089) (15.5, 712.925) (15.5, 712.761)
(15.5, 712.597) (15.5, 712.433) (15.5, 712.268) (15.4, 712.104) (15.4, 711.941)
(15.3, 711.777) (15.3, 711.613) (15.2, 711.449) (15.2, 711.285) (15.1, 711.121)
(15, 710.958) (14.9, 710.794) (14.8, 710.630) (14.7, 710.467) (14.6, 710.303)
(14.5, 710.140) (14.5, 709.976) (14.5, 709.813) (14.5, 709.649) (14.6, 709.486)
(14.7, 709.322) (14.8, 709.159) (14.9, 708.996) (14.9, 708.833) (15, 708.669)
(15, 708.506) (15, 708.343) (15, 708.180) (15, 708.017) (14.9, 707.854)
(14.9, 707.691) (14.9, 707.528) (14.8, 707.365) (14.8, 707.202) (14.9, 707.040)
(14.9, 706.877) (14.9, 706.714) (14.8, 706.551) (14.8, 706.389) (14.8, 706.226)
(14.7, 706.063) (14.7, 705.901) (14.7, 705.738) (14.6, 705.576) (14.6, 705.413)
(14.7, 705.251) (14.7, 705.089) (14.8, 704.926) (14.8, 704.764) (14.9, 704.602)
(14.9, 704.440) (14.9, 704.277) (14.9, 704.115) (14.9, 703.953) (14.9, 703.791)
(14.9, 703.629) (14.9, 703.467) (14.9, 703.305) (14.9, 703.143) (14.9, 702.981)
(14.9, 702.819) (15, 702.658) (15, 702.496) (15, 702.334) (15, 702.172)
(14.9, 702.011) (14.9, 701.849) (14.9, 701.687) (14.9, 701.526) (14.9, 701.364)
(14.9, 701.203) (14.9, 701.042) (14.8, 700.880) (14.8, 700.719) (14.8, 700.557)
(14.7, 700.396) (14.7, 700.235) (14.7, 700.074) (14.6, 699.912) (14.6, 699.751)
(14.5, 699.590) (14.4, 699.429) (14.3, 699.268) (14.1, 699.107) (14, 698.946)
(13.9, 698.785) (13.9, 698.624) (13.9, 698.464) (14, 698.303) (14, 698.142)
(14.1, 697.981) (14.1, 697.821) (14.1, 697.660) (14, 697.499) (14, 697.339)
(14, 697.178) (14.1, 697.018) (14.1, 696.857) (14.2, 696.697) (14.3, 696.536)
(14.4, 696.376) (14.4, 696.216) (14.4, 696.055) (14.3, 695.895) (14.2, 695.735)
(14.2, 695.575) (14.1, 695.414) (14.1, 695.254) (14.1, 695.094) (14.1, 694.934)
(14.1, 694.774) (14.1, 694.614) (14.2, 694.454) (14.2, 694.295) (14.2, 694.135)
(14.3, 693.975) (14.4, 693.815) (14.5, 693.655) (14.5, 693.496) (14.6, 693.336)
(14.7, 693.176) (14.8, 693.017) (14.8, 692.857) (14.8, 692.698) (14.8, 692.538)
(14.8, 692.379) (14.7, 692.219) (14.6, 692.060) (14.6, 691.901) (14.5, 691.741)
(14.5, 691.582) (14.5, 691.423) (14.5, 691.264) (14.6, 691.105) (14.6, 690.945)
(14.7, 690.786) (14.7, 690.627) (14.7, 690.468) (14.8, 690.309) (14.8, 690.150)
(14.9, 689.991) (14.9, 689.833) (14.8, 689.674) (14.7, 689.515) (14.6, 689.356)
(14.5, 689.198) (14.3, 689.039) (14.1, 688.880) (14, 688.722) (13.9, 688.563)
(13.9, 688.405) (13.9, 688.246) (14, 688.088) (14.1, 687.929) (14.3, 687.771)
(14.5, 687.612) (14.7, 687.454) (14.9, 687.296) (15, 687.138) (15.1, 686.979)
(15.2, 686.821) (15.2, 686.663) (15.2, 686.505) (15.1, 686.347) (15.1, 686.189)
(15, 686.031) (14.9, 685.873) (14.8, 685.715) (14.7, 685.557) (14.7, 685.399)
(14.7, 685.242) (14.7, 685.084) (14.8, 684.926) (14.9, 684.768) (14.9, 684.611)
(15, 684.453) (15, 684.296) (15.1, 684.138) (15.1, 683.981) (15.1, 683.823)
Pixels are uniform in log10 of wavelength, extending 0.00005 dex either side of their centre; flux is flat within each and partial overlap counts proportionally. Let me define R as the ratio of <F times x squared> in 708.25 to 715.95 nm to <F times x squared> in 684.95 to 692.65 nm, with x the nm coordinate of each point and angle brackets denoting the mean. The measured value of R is 1.10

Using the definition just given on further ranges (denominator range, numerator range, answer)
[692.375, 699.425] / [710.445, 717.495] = 1.12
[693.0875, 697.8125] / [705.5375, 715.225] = 1.10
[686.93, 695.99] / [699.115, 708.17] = 1.06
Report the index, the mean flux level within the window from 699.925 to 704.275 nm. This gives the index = 14.9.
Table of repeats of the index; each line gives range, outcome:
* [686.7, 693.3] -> 14.6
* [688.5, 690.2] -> 14.5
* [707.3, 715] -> 15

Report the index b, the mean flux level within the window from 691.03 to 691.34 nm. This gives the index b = 14.6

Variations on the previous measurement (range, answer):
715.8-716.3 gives 14.7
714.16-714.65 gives 15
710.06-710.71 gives 14.7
